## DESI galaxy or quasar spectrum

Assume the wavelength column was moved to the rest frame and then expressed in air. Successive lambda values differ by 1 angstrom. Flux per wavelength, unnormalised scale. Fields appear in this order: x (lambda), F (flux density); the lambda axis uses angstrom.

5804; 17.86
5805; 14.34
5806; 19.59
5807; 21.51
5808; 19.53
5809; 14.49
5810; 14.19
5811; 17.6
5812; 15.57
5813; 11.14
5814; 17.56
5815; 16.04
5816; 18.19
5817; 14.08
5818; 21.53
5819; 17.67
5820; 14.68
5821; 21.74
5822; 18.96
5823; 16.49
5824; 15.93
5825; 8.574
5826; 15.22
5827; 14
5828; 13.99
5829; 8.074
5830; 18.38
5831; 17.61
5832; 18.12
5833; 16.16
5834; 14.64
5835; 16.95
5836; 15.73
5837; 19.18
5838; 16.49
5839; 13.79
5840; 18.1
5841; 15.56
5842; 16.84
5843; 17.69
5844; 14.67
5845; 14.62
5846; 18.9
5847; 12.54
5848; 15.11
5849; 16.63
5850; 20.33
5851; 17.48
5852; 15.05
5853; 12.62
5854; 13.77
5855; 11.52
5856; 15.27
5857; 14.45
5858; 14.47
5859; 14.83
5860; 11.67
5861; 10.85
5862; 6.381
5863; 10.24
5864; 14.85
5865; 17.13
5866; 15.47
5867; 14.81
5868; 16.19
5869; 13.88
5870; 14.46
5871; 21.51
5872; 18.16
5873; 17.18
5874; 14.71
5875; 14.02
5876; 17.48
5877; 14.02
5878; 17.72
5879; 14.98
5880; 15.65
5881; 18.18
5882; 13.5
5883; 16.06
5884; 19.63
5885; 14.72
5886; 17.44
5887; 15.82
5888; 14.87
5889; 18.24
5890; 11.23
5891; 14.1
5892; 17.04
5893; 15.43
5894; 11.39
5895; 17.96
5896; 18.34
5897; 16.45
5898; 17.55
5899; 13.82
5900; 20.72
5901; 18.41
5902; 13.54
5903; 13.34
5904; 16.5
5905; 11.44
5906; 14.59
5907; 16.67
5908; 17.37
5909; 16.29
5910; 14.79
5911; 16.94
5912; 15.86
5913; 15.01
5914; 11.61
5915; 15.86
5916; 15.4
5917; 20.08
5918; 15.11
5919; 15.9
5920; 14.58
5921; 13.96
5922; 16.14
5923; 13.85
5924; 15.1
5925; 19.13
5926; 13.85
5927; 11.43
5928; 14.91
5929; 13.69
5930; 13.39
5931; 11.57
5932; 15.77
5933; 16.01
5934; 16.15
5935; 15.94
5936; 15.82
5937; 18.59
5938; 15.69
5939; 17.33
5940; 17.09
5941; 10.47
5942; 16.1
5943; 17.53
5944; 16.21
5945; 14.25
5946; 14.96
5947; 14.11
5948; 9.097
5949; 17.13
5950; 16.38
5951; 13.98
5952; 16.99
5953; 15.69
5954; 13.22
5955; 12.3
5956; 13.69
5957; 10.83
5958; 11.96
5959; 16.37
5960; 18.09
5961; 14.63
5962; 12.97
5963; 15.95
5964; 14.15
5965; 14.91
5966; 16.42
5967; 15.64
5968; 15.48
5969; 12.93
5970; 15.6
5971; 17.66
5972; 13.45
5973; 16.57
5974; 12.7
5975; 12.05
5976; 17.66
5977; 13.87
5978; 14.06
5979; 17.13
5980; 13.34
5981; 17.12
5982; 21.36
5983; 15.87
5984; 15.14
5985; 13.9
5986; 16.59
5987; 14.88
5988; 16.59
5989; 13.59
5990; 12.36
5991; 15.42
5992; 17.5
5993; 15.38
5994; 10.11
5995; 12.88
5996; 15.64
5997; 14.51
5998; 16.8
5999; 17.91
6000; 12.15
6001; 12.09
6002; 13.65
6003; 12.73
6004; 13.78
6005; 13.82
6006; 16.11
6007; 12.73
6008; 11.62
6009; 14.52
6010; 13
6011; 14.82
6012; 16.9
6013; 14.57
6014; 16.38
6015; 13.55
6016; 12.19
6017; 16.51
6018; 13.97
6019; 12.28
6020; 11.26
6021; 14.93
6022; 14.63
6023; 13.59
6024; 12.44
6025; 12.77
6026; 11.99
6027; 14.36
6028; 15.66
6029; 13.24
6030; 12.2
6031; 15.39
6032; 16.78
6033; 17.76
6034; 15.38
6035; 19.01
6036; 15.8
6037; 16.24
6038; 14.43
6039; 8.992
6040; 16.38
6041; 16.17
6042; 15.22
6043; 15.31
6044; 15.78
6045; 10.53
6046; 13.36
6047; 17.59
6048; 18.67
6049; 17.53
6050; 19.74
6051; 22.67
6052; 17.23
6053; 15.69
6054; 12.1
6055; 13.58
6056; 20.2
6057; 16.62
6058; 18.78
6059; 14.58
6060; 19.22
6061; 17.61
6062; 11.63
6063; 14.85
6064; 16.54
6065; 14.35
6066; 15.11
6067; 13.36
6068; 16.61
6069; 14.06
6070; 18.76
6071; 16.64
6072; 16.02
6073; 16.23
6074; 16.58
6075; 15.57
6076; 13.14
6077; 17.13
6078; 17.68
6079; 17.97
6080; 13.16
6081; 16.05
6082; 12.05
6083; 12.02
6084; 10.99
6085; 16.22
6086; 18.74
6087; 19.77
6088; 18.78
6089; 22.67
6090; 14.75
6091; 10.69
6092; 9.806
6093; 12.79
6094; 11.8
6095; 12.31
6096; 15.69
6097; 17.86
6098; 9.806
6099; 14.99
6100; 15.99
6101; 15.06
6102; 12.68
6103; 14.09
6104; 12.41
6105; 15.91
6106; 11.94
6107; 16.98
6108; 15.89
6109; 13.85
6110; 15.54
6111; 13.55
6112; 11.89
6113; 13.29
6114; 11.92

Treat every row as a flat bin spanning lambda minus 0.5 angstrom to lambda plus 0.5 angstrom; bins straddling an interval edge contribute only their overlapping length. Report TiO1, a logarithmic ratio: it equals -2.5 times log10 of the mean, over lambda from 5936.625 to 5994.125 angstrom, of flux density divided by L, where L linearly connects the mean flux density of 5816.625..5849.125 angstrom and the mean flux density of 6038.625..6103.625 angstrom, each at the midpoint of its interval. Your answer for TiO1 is 0.05 mag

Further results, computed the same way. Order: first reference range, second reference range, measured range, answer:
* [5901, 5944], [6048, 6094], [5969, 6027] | 0.08 mag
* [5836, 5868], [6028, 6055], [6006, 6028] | 0.13 mag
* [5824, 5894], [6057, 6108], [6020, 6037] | 0.04 mag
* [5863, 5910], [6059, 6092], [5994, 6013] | 0.12 mag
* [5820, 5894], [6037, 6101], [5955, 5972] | 0.05 mag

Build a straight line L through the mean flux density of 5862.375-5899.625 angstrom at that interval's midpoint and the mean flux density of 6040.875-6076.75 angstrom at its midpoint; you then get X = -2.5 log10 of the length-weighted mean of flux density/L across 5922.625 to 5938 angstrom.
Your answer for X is 0.06 mag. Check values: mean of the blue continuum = 15.8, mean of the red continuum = 16.1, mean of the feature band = 15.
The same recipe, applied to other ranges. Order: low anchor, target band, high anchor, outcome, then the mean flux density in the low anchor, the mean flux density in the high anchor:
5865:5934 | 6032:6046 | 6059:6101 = 0.014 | 15.6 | 15.3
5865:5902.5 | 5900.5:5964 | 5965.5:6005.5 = 0.035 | 16.1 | 14.9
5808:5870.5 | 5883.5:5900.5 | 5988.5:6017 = -0.083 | 15.3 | 14.2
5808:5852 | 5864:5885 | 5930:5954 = -0.027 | 16.1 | 15.3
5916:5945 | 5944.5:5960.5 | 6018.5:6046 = 0.063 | 15.4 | 14.4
